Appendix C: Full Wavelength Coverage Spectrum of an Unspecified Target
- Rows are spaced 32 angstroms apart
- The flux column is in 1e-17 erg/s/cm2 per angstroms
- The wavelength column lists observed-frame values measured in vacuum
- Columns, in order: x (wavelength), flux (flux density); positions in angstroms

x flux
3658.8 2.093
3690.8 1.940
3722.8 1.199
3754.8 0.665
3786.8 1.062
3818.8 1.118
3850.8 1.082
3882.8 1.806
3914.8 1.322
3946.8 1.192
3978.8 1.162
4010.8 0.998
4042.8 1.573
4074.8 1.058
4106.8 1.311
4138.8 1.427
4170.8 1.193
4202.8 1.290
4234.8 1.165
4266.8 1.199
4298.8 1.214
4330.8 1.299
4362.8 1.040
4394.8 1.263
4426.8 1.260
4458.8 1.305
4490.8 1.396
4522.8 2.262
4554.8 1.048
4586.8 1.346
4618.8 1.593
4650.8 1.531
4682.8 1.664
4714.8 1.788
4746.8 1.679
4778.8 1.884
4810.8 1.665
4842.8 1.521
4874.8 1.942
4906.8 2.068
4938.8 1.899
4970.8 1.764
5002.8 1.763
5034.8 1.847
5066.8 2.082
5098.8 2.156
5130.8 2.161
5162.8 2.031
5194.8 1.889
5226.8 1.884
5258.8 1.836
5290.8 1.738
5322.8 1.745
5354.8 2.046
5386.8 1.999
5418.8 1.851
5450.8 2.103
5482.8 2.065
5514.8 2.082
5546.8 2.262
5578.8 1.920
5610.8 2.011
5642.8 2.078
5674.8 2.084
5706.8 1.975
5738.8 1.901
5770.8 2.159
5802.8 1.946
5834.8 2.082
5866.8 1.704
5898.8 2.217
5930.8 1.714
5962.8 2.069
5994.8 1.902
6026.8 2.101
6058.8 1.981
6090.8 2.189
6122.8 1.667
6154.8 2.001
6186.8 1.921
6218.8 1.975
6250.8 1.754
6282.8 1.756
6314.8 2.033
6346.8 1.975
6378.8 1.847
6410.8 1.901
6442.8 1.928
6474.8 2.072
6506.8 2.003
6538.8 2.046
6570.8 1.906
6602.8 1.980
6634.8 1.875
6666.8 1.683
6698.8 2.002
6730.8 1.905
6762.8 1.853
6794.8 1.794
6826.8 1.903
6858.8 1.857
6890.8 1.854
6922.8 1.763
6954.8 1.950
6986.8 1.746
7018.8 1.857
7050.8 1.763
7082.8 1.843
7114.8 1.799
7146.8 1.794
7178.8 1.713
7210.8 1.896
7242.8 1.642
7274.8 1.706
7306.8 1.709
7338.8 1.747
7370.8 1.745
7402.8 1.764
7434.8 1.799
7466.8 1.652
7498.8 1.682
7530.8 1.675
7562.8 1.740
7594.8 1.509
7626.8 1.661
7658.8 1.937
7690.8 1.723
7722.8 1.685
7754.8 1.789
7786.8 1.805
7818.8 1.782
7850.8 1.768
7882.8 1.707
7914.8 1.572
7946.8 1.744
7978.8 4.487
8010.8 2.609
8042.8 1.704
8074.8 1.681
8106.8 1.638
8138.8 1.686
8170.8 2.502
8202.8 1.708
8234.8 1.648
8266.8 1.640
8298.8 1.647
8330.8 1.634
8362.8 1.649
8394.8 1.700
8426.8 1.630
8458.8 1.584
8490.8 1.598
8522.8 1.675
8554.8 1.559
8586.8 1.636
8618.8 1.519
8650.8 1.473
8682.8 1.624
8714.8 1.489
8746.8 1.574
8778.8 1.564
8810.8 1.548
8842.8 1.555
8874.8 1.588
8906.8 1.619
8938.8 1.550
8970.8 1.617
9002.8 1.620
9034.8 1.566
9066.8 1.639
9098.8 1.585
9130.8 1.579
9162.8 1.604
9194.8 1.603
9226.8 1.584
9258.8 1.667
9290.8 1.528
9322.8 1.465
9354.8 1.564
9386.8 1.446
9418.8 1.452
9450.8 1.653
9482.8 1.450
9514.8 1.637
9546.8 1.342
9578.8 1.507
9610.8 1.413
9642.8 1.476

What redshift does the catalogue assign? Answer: 0.216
